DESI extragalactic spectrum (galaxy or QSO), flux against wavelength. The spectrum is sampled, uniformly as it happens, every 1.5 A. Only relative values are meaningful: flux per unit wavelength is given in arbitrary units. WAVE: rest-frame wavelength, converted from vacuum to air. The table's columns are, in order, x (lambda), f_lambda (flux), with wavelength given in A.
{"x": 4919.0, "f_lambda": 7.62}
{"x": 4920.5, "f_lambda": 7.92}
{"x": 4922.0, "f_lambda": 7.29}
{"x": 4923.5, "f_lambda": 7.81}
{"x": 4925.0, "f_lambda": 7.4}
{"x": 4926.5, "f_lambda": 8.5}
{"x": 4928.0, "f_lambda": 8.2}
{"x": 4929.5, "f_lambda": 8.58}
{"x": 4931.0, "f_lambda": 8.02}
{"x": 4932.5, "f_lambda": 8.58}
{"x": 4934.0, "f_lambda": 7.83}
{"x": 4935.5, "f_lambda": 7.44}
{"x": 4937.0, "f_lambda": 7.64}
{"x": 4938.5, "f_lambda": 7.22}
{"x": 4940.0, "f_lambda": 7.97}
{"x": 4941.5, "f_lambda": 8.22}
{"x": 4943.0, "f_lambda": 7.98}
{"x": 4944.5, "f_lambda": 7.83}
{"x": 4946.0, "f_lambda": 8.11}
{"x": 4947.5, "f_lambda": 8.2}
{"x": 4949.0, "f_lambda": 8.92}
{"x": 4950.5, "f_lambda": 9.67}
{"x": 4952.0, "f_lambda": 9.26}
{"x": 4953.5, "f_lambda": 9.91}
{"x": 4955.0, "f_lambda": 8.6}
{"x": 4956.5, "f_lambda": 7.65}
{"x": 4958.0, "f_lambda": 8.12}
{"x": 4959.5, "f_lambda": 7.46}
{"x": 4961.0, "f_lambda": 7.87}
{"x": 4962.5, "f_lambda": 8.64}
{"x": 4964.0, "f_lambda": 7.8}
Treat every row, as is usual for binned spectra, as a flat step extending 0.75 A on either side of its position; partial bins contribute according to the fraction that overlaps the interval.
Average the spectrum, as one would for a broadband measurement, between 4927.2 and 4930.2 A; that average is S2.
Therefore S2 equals 8.39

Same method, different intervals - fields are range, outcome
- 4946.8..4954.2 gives 9.19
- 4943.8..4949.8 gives 8.28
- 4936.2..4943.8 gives 7.8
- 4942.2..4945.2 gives 7.91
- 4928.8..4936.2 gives 8.09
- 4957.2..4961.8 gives 7.82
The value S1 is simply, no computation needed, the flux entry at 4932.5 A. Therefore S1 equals 8.58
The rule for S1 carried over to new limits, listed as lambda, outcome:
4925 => 7.4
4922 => 7.29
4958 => 8.12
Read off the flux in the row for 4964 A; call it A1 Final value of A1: 7.8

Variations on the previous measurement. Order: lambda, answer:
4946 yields 8.11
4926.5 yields 8.5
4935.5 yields 7.44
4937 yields 7.64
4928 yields 8.2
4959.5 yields 7.46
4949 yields 8.92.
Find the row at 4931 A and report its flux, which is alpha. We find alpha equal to 8.02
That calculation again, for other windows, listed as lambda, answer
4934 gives 7.83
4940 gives 7.97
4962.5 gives 8.64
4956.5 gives 7.65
